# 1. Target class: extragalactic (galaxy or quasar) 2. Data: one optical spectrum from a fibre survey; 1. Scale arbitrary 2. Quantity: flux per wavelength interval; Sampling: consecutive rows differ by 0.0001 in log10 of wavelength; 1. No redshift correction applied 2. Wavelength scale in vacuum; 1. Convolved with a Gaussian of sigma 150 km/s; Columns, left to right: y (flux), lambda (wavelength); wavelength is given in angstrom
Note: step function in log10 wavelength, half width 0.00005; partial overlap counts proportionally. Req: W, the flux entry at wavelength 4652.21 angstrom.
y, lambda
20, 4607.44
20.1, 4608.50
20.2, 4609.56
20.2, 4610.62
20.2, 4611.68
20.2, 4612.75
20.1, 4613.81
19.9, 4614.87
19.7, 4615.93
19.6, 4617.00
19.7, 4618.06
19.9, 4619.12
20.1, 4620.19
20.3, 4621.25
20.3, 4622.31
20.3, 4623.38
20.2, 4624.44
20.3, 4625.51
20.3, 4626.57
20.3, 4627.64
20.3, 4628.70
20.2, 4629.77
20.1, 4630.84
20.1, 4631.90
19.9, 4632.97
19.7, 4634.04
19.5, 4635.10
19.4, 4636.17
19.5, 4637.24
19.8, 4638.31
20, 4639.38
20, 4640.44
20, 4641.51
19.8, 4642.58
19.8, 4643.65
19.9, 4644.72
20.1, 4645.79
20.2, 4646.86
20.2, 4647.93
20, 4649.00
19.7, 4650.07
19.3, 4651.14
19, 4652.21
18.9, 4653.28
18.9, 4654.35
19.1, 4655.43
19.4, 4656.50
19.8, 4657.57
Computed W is 19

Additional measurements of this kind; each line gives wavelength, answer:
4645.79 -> 20.1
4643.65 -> 19.8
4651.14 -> 19.3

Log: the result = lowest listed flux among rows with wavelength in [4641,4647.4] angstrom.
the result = 19.8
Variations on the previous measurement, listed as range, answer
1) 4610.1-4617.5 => 19.6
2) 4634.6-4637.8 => 19.4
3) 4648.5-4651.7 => 19.3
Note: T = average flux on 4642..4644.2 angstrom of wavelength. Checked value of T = 19.8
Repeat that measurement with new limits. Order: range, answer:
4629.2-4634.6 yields 20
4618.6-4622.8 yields 20.2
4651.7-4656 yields 19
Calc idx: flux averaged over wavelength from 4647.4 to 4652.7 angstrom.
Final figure 19.7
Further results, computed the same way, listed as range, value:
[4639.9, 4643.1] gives 20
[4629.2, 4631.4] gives 20.1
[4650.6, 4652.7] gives 19.2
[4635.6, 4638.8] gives 19.5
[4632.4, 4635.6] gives 19.7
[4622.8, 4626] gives 20.2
